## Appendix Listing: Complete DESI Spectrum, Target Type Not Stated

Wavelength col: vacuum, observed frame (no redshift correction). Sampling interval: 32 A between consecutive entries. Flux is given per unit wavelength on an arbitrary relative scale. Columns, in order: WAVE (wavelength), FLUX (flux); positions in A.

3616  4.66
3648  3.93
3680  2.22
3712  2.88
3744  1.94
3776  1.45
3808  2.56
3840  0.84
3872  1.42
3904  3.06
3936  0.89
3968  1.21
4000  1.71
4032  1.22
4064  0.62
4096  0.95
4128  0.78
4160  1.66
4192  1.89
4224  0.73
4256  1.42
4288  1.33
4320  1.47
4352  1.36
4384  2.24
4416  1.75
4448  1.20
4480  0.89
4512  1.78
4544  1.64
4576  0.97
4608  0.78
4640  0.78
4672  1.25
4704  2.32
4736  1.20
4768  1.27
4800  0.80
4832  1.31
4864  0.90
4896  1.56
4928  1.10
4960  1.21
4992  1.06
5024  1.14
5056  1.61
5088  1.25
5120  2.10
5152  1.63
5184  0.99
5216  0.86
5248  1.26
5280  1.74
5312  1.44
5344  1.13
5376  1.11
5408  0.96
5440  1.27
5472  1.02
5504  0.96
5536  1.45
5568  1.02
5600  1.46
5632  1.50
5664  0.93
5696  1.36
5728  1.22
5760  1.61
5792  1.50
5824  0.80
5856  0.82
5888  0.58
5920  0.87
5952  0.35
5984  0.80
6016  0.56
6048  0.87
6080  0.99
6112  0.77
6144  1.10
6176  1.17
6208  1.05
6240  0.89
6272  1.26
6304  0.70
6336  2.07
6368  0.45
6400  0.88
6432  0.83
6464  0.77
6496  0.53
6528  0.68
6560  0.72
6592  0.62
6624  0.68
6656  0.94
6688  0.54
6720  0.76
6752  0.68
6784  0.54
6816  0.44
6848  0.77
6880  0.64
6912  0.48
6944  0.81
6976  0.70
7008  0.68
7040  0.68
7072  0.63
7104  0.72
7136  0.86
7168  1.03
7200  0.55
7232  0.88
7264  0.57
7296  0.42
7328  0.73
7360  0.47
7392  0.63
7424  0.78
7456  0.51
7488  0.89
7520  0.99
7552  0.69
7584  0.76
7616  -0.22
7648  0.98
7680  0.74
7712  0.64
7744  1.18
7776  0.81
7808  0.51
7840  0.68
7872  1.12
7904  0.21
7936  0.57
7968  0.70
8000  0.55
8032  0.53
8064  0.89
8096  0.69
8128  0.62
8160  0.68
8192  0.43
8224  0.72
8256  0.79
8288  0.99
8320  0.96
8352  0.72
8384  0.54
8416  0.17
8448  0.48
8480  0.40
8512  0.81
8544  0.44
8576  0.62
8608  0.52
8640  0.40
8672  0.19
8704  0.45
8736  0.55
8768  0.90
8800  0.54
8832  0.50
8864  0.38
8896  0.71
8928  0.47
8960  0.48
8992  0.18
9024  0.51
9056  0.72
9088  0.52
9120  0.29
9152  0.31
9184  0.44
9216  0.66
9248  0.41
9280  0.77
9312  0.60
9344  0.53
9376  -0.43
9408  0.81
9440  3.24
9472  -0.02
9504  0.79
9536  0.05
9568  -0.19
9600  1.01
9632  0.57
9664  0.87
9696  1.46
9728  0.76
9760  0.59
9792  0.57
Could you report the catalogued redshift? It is 0.26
